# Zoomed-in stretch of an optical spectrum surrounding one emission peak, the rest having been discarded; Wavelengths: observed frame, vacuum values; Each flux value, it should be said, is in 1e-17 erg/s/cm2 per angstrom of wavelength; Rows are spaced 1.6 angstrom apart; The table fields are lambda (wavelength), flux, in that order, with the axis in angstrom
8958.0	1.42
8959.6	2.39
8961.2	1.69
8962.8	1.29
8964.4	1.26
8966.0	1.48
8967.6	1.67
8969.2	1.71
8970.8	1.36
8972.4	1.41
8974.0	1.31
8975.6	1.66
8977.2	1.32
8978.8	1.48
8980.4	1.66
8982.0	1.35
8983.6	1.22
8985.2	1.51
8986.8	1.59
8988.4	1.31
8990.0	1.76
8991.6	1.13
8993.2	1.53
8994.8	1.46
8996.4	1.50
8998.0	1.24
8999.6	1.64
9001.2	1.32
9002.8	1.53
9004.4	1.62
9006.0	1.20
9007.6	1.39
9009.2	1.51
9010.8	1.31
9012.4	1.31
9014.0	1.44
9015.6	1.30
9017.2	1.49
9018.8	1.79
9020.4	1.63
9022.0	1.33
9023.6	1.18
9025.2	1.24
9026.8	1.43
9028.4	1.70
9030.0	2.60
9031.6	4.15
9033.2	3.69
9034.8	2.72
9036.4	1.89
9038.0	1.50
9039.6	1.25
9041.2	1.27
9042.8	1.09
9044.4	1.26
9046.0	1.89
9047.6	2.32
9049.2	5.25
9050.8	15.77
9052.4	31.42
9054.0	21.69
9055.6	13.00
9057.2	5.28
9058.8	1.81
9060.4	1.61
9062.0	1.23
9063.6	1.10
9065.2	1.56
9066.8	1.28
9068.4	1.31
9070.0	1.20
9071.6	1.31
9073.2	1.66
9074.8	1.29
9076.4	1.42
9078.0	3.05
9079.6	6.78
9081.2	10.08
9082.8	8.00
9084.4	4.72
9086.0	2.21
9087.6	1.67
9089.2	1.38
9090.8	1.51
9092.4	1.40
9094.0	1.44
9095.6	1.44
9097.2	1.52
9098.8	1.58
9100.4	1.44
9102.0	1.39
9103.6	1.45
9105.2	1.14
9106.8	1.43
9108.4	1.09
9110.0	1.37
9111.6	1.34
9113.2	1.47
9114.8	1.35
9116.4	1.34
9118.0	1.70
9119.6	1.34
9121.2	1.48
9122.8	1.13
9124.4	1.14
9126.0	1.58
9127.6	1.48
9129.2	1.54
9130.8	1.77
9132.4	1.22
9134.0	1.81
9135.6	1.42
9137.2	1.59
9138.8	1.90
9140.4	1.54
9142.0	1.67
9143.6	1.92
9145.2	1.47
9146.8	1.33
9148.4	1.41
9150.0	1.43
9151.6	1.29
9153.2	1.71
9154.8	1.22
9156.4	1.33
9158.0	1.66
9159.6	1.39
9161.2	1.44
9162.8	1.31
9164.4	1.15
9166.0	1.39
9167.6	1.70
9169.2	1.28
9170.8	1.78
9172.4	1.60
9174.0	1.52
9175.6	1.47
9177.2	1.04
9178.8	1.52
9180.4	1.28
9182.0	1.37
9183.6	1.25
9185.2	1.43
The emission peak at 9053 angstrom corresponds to H-alpha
